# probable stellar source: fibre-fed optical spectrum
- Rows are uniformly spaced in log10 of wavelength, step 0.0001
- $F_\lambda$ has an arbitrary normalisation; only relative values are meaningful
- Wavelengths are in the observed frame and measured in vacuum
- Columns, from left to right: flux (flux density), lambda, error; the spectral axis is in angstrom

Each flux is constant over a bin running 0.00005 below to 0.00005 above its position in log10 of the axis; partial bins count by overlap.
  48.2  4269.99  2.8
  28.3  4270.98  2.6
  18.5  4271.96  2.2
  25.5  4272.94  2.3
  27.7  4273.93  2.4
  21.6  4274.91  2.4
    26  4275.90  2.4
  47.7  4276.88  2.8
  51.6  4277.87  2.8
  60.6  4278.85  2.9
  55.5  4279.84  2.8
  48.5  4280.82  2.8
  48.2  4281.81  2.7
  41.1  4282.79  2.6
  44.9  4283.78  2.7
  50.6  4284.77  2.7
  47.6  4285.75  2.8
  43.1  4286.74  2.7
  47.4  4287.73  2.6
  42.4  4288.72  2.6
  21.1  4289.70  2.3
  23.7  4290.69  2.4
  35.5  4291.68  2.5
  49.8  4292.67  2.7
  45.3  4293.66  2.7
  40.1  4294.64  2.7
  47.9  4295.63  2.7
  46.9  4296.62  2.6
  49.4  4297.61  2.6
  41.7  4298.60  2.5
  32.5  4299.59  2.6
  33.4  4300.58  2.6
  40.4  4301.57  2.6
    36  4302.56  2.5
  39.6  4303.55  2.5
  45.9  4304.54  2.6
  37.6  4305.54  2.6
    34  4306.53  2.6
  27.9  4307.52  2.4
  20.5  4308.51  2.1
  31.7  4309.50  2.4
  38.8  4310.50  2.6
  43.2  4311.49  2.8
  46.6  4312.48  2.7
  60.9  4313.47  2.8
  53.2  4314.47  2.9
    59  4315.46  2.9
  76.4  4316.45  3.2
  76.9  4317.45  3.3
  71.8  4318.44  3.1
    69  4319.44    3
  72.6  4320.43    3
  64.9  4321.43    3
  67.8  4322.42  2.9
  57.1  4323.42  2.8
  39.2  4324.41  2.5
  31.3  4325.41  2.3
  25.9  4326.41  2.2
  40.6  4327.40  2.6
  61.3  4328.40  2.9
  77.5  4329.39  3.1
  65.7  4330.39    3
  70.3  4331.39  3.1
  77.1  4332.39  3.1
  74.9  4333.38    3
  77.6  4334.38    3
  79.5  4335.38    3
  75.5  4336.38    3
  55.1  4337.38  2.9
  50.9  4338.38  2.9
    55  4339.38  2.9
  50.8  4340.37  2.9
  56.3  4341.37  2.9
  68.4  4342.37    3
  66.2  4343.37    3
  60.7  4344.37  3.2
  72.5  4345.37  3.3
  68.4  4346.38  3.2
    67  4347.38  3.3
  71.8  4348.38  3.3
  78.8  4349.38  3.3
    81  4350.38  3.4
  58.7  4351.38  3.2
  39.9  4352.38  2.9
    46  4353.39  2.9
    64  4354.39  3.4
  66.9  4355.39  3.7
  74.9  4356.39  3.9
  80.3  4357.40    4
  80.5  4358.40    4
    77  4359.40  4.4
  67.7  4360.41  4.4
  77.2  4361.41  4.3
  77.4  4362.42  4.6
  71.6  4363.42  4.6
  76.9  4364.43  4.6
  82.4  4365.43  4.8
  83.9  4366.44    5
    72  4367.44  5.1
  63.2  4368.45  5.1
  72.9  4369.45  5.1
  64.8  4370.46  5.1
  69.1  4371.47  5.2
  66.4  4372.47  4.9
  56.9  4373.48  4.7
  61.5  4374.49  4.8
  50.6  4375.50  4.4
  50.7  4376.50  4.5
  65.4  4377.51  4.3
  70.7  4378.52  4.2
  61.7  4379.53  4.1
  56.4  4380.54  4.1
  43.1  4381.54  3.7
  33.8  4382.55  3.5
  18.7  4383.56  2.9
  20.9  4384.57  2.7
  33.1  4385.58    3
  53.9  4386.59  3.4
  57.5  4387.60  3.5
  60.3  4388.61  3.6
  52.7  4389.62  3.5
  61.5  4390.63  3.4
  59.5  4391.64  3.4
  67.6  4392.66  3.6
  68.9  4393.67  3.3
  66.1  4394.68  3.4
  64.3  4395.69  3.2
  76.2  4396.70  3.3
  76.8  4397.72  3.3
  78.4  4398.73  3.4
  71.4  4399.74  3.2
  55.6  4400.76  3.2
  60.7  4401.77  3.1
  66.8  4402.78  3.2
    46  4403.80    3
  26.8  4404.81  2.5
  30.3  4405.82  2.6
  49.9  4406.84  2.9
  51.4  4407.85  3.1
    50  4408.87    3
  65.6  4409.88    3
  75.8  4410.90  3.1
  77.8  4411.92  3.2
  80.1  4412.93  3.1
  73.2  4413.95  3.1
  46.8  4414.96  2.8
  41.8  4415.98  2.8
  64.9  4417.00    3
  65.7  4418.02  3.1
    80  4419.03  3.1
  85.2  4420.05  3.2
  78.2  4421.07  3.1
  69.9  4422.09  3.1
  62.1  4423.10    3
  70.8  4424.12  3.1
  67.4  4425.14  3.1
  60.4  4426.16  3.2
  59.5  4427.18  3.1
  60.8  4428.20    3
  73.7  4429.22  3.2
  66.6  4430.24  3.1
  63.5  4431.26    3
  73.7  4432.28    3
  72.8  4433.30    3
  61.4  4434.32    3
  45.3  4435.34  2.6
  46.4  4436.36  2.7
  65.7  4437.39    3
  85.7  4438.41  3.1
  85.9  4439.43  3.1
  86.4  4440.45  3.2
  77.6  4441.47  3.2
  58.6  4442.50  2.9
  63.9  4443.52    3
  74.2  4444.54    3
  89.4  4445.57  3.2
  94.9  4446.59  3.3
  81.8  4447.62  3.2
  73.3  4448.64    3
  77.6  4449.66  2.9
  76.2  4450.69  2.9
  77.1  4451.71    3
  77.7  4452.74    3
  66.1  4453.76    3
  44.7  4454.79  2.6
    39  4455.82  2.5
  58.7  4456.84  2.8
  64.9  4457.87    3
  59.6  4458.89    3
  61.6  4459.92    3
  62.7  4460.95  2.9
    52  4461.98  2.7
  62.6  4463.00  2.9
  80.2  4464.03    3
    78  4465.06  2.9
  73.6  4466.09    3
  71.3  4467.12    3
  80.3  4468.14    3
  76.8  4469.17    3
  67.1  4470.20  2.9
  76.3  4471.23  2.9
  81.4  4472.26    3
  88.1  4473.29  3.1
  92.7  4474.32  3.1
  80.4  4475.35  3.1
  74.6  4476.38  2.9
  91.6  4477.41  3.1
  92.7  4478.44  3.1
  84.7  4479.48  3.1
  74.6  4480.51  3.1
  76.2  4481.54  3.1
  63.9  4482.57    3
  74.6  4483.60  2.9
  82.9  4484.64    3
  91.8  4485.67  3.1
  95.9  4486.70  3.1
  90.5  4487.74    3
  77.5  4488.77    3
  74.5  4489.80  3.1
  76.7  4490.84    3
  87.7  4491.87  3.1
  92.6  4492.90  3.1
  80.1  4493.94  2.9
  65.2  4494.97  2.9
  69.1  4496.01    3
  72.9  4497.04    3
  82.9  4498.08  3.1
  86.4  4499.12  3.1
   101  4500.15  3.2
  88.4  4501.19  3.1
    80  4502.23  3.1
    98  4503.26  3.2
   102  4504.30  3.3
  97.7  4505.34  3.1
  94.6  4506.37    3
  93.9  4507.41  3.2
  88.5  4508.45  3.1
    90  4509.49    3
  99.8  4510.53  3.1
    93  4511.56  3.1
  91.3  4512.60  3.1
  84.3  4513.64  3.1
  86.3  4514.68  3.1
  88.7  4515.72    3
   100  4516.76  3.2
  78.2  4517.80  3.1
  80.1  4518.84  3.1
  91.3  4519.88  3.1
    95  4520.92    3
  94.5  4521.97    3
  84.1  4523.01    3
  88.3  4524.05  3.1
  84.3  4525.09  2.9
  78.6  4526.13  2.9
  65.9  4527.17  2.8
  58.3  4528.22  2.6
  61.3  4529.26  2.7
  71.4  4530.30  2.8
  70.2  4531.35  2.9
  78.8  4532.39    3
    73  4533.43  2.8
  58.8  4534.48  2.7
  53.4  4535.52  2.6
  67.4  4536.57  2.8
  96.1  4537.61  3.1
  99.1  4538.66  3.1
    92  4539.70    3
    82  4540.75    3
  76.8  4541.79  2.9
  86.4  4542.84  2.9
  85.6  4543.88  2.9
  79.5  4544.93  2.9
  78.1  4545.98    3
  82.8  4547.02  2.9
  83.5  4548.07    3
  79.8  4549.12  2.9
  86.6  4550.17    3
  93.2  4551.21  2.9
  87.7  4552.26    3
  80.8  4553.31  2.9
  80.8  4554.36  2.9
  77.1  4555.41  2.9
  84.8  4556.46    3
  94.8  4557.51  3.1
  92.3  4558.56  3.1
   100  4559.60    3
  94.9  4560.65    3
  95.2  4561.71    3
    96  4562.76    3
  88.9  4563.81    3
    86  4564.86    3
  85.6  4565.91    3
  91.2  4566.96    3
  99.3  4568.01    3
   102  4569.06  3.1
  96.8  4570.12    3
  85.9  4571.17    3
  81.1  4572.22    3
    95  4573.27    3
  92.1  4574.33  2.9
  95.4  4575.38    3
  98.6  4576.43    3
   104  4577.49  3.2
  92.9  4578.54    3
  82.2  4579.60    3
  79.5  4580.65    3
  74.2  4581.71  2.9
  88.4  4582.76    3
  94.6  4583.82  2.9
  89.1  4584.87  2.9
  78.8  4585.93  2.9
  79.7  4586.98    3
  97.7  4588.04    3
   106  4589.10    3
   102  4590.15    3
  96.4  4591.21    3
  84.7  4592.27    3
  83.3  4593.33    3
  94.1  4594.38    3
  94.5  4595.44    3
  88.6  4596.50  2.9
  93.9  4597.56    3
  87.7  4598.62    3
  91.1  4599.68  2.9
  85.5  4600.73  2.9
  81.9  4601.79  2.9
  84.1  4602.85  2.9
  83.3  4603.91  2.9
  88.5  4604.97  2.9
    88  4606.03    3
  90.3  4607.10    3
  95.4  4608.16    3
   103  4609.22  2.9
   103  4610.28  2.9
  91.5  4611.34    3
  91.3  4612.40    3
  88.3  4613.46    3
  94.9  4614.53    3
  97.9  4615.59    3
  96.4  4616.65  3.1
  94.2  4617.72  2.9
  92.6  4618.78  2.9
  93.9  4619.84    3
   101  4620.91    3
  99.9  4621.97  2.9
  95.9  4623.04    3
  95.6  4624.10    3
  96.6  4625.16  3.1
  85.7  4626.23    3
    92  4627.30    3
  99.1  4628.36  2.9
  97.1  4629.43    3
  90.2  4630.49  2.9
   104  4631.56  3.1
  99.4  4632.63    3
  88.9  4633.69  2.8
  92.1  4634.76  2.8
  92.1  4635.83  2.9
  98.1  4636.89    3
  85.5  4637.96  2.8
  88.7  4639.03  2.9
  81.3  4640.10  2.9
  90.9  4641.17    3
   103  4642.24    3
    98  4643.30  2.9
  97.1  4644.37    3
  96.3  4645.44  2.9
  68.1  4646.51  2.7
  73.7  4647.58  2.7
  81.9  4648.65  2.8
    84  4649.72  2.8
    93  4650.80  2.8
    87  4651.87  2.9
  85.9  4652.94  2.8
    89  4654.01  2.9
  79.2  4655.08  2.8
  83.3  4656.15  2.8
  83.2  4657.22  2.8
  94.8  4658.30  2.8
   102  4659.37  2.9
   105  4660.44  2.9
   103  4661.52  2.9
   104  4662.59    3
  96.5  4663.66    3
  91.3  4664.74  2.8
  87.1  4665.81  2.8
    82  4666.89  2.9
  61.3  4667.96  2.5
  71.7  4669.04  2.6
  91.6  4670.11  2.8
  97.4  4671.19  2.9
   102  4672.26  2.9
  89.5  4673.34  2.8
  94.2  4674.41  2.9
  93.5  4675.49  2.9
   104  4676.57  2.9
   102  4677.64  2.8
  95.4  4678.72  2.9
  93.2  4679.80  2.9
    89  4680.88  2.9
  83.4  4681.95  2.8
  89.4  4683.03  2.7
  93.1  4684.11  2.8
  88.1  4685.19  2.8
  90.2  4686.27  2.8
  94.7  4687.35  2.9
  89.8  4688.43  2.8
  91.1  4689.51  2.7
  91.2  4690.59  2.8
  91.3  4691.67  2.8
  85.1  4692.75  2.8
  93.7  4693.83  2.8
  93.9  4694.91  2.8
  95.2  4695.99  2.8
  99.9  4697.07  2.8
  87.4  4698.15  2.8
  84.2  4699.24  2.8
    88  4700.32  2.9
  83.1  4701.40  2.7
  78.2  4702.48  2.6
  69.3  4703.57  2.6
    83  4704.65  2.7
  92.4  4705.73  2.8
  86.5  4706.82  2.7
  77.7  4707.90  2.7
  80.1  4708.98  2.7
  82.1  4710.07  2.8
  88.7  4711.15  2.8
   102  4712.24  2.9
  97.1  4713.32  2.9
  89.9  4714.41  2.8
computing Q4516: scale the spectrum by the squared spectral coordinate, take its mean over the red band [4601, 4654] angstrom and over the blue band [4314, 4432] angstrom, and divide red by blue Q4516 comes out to 1.63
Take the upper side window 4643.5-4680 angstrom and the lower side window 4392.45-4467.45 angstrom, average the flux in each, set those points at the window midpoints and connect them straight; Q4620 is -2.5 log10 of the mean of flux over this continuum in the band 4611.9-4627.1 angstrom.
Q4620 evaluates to -0.10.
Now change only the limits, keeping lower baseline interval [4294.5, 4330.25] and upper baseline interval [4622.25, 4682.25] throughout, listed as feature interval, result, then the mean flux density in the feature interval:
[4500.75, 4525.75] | -0.22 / 90.5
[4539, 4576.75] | -0.12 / 88.6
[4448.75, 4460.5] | 0.04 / 64.2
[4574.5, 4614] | -0.08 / 90.6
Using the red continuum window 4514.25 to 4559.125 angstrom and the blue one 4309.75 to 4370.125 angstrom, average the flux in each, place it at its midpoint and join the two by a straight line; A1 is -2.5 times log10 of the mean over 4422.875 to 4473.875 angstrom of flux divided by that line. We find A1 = 0.07 mag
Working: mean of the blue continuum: 64.7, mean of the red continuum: 81.6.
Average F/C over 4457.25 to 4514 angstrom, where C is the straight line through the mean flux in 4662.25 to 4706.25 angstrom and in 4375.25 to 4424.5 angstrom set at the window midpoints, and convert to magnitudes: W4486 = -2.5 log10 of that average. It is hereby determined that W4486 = -0.19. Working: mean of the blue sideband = 59.1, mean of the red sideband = 89.7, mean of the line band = 81.3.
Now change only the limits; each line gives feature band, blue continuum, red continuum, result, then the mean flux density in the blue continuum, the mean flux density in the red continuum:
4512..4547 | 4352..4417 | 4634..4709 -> -0.07 mag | 61.2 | 89.5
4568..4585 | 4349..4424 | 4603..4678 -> -0.08 mag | 62.7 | 92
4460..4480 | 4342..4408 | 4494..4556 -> -0.02 mag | 62.1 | 83.3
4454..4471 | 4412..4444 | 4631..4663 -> 0.11 mag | 67.7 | 91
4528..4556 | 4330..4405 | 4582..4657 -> 0.05 mag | 63.5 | 91.2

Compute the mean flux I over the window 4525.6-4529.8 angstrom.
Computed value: 66.1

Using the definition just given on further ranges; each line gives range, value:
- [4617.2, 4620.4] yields 93.6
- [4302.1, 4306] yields 39.8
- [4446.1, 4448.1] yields 88.1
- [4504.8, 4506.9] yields 96.3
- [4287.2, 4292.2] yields 34.1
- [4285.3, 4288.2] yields 45.9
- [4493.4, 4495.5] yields 72.6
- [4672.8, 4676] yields 92.4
